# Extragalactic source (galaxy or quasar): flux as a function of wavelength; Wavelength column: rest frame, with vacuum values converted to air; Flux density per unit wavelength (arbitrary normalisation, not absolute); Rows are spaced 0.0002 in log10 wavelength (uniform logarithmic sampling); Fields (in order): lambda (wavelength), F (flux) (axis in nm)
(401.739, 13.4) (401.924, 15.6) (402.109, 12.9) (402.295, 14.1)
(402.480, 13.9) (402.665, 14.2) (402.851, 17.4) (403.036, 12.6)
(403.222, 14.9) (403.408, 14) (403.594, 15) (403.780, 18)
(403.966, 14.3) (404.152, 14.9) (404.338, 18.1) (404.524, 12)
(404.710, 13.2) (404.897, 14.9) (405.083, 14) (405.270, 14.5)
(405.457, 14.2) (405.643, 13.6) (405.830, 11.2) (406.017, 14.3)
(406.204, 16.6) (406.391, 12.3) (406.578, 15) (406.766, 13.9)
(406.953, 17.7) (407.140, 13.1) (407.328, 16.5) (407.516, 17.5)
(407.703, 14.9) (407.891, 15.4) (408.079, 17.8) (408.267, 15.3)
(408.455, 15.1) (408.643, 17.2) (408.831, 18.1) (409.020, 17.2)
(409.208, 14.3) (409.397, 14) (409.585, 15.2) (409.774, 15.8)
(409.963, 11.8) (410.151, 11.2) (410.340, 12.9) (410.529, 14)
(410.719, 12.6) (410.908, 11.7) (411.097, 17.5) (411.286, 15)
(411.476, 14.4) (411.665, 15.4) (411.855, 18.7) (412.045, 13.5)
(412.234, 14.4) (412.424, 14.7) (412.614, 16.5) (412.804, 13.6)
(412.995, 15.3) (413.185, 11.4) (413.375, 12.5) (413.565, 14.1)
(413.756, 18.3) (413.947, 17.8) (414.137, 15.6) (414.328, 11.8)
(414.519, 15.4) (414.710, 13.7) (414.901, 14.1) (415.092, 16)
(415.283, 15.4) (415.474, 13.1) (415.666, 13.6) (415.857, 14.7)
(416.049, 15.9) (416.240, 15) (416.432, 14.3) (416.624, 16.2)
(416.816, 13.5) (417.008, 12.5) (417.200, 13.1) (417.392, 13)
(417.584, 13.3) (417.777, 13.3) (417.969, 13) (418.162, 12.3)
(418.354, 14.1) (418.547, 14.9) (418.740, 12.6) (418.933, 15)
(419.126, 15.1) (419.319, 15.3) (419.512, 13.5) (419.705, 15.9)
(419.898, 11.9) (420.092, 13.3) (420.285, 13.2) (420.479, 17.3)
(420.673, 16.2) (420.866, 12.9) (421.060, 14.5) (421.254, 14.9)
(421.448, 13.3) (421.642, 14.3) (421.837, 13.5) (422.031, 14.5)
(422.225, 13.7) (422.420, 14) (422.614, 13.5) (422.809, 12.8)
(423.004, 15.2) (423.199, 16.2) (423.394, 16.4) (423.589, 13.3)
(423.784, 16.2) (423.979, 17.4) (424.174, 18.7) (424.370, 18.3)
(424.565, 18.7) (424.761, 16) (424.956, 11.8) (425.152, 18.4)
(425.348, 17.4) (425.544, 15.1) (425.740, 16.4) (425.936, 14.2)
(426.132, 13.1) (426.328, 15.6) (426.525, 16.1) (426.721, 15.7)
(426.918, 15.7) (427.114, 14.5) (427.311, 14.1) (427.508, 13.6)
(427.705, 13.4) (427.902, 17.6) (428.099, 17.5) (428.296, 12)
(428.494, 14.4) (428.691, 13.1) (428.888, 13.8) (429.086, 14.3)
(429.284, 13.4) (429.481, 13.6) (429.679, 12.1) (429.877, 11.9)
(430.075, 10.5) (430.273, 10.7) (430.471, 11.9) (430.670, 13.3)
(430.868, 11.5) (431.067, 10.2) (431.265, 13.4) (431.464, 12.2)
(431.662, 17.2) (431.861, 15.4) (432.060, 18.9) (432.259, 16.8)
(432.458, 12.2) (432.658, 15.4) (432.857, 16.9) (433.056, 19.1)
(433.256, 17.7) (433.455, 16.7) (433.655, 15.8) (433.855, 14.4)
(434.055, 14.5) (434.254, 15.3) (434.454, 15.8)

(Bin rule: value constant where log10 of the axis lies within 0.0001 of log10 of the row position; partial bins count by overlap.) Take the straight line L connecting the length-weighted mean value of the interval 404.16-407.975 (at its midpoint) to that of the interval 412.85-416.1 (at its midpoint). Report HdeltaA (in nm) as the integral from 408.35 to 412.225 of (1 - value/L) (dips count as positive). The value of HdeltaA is -0.04 nm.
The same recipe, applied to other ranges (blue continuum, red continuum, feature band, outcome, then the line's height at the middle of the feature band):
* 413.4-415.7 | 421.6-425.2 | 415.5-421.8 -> 0.42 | 15.1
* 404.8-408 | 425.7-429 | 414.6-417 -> 0.03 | 14.7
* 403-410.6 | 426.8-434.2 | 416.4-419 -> 0.17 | 14.6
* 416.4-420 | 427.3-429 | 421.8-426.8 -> -0.46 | 14.2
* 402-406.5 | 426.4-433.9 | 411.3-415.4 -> -0.14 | 14.4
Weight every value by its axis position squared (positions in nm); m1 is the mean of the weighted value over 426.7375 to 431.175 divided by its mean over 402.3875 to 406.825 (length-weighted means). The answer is 1.0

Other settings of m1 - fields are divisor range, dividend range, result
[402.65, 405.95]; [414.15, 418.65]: 1.03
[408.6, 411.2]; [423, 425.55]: 1.22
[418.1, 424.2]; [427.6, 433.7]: 1.03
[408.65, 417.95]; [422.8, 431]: 1.08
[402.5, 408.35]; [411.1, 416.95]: 1.04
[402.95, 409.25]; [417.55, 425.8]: 1.06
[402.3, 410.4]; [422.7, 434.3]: 1.11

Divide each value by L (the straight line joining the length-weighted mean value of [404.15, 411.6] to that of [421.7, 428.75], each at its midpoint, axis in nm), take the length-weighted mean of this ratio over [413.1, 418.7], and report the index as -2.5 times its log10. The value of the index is 0.057 mag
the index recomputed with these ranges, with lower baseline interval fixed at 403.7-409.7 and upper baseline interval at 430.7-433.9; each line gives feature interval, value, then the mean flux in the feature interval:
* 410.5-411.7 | 0.06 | 14.3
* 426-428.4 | 0.02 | 14.9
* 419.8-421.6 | 0.07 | 14.2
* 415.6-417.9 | 0.08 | 14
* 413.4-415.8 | 0.02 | 14.8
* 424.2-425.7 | -0.10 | 16.6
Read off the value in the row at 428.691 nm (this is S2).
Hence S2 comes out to 13.1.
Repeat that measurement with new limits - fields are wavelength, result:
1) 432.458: 12.2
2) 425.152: 18.4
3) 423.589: 13.3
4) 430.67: 13.3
